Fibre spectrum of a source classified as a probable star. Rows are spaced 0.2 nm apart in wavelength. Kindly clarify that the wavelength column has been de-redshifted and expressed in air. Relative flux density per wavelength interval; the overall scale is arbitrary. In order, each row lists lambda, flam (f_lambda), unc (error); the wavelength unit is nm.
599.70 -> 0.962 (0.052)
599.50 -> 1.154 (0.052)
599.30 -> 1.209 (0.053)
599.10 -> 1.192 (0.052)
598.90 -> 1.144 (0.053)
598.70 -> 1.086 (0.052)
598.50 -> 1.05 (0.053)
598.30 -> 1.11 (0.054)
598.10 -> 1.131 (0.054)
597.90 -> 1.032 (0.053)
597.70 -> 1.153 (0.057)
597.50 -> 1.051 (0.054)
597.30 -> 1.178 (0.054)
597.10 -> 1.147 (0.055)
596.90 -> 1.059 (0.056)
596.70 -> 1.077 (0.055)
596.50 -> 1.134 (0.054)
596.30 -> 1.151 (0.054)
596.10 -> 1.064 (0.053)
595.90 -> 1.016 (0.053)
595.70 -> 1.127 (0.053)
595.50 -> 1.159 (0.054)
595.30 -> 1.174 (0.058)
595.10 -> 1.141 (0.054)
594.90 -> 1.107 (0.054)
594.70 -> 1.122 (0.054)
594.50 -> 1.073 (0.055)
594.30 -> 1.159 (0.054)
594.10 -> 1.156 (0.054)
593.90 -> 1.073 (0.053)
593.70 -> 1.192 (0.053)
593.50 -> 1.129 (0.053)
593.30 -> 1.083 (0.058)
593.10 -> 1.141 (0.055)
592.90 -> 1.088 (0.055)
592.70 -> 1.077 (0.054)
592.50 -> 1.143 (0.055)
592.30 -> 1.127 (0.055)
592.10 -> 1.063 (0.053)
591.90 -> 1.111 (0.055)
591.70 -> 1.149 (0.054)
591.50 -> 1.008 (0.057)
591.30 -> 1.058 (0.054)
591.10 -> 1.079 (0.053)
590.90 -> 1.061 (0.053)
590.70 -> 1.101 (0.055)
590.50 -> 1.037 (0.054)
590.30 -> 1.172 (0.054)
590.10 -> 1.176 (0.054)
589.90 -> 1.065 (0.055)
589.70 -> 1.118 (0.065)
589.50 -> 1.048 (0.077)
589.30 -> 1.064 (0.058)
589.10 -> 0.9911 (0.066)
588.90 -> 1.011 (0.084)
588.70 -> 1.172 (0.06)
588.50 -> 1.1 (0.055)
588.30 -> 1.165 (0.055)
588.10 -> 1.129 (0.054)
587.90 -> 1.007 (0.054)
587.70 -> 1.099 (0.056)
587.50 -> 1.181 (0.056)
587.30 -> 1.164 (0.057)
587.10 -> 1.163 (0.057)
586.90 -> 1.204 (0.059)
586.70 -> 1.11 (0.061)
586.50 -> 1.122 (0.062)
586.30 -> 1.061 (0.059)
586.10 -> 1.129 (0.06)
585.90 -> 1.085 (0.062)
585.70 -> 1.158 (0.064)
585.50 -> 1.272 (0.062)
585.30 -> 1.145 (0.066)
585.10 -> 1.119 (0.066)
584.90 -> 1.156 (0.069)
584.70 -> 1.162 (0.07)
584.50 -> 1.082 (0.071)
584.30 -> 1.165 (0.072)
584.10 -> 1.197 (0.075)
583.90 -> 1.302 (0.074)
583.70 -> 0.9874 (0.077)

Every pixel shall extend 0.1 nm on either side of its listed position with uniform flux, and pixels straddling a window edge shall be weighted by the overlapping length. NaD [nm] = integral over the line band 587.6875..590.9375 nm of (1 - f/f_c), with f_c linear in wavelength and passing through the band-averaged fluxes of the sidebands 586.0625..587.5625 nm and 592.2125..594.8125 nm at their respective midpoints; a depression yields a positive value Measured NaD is 0.126 nm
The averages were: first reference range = 1.14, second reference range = 1.12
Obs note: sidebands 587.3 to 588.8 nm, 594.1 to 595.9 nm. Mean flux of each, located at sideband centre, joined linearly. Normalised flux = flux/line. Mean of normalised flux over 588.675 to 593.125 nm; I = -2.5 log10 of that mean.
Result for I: 0.04 mag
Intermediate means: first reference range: 1.12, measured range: 1.09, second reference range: 1.13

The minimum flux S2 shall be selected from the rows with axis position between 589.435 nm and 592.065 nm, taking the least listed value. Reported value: 1.008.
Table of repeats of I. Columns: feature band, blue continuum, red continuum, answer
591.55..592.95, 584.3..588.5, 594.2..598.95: 0.015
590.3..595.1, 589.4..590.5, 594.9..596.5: 0.010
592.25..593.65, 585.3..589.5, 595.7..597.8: -0.005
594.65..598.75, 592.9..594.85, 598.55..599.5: 0.029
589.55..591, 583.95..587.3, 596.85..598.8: 0.027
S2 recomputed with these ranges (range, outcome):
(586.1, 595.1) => 0.9911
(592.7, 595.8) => 1.073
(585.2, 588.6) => 1.007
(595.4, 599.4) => 1.016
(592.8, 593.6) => 1.083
